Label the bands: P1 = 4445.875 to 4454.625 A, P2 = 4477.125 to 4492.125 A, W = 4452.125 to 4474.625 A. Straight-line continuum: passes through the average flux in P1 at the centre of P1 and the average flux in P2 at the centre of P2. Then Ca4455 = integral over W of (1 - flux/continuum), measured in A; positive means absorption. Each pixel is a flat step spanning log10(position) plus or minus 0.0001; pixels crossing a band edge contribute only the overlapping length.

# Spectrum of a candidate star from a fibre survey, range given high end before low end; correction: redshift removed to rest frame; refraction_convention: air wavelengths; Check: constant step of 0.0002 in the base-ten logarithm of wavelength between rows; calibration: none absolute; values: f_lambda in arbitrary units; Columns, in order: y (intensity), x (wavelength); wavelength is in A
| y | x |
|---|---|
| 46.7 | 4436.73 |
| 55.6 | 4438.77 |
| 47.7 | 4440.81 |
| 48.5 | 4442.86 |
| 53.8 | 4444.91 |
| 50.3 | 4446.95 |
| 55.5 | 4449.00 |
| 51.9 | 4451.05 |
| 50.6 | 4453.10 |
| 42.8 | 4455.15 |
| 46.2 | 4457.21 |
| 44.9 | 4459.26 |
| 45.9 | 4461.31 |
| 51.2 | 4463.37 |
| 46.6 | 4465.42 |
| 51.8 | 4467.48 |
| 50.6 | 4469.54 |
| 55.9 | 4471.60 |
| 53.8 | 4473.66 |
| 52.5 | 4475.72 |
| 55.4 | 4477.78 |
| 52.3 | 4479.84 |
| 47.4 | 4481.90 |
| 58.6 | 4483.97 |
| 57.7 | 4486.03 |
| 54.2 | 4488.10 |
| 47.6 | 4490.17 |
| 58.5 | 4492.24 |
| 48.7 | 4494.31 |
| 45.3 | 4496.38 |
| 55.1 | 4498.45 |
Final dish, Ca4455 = 1.4 A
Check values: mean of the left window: 51.6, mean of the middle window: 49.1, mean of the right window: 53.6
